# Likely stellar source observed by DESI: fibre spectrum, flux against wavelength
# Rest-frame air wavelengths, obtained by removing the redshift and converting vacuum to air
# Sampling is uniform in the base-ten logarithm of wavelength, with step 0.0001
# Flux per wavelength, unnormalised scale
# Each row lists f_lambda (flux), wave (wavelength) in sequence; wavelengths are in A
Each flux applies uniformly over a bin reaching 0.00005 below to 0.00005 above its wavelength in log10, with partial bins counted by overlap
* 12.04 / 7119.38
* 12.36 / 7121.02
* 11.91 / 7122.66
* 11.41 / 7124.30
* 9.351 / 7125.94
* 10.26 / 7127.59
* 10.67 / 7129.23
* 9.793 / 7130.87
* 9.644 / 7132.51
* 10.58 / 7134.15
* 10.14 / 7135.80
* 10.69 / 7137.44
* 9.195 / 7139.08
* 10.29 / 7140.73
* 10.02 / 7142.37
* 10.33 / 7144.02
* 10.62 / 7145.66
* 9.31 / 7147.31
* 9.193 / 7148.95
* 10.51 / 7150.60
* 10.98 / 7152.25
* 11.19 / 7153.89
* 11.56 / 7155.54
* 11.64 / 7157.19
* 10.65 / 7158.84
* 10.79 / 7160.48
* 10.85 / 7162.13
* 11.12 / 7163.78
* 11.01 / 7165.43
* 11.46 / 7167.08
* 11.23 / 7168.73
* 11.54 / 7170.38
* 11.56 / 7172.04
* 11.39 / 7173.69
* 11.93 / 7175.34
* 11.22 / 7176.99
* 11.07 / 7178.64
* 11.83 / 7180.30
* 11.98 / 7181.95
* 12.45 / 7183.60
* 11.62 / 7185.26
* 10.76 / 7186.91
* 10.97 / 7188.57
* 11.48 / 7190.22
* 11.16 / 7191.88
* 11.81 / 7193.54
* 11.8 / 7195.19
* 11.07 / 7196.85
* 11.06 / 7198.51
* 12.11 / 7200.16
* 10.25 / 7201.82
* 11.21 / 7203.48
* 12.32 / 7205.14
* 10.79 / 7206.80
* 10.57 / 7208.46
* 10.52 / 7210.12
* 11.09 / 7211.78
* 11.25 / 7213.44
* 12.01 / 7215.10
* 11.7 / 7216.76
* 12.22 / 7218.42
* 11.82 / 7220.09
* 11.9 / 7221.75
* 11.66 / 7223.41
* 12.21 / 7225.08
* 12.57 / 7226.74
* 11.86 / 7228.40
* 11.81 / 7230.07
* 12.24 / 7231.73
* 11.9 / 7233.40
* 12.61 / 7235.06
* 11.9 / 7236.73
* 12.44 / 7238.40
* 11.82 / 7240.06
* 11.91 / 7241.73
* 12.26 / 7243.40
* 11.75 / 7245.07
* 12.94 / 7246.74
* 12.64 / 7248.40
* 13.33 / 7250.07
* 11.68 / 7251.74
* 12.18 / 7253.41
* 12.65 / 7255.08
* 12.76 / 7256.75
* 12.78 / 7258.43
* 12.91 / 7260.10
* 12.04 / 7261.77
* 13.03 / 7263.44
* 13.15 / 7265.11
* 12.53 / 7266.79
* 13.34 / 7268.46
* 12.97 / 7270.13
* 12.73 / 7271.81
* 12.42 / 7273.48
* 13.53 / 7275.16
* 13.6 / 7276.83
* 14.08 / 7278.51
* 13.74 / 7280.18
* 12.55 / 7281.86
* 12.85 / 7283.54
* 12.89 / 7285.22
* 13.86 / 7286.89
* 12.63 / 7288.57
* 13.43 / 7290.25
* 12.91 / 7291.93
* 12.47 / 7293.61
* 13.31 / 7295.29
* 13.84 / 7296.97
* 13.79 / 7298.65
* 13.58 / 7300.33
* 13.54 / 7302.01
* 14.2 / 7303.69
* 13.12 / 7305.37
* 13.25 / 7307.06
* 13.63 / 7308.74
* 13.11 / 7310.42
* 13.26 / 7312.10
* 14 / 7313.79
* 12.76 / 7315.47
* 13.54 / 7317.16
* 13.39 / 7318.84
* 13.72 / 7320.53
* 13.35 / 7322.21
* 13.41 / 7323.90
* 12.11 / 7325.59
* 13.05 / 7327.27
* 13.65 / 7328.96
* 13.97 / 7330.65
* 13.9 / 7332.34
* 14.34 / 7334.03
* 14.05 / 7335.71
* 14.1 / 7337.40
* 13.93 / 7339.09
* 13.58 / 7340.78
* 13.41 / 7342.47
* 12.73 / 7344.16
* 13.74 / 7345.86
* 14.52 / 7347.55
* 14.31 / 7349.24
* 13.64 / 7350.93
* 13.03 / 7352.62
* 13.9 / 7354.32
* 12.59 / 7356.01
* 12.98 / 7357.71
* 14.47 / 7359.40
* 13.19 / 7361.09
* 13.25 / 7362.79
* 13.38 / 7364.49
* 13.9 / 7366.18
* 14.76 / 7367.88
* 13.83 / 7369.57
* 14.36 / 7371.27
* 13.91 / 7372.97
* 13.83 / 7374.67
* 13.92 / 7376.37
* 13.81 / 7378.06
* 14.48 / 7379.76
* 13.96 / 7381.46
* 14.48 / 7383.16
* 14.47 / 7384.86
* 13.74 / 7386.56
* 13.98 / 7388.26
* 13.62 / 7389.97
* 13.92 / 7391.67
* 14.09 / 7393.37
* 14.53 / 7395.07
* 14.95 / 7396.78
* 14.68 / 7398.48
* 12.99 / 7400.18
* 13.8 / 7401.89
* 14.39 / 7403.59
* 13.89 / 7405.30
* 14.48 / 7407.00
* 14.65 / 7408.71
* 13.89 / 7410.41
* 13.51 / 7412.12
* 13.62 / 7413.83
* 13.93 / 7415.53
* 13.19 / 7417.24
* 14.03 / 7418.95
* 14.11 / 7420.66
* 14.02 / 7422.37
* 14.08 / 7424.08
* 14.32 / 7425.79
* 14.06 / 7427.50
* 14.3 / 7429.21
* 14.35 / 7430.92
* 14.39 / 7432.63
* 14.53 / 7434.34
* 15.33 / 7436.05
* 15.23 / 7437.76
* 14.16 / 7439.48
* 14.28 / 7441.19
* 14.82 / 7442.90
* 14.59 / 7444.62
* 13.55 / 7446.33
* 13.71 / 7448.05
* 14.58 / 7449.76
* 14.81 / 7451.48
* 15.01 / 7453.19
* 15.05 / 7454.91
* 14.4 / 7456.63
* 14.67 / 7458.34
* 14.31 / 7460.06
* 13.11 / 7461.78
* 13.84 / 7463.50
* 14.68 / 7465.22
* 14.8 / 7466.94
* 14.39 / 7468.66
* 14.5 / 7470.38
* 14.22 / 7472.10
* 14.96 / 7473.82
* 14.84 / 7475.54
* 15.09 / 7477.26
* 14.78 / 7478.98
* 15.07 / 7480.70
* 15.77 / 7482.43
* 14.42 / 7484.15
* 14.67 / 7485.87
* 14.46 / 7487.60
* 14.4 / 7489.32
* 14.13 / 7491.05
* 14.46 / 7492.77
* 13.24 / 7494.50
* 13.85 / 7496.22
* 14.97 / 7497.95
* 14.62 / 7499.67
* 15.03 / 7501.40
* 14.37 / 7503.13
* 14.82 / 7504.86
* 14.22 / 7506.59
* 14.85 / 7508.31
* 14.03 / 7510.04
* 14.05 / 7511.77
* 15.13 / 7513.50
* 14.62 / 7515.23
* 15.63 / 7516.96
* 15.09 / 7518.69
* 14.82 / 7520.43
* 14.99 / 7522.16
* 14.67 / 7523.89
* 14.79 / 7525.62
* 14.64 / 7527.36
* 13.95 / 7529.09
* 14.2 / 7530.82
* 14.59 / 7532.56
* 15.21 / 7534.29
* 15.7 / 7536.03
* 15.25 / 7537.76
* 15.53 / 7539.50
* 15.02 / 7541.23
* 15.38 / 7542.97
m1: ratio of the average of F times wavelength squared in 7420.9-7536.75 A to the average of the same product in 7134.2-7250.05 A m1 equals 1.38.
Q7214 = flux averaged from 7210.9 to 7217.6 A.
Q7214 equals 11.5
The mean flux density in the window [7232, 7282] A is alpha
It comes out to 12.7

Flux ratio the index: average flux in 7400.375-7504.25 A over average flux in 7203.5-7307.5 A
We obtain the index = 1.15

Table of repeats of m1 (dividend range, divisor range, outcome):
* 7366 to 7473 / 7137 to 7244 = 1.34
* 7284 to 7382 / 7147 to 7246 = 1.23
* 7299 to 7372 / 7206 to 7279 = 1.14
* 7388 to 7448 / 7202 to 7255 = 1.25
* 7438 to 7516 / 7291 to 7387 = 1.10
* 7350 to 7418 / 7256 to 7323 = 1.08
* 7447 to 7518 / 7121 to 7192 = 1.46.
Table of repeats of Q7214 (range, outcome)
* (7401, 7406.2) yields 14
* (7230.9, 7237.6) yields 12.2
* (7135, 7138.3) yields 10.4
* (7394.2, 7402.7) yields 14.2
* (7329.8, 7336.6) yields 14.1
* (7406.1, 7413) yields 14.1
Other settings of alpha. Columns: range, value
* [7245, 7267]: 12.6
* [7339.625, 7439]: 14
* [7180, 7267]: 11.9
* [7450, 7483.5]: 14.6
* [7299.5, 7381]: 13.6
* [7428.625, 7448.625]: 14.4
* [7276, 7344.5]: 13.4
